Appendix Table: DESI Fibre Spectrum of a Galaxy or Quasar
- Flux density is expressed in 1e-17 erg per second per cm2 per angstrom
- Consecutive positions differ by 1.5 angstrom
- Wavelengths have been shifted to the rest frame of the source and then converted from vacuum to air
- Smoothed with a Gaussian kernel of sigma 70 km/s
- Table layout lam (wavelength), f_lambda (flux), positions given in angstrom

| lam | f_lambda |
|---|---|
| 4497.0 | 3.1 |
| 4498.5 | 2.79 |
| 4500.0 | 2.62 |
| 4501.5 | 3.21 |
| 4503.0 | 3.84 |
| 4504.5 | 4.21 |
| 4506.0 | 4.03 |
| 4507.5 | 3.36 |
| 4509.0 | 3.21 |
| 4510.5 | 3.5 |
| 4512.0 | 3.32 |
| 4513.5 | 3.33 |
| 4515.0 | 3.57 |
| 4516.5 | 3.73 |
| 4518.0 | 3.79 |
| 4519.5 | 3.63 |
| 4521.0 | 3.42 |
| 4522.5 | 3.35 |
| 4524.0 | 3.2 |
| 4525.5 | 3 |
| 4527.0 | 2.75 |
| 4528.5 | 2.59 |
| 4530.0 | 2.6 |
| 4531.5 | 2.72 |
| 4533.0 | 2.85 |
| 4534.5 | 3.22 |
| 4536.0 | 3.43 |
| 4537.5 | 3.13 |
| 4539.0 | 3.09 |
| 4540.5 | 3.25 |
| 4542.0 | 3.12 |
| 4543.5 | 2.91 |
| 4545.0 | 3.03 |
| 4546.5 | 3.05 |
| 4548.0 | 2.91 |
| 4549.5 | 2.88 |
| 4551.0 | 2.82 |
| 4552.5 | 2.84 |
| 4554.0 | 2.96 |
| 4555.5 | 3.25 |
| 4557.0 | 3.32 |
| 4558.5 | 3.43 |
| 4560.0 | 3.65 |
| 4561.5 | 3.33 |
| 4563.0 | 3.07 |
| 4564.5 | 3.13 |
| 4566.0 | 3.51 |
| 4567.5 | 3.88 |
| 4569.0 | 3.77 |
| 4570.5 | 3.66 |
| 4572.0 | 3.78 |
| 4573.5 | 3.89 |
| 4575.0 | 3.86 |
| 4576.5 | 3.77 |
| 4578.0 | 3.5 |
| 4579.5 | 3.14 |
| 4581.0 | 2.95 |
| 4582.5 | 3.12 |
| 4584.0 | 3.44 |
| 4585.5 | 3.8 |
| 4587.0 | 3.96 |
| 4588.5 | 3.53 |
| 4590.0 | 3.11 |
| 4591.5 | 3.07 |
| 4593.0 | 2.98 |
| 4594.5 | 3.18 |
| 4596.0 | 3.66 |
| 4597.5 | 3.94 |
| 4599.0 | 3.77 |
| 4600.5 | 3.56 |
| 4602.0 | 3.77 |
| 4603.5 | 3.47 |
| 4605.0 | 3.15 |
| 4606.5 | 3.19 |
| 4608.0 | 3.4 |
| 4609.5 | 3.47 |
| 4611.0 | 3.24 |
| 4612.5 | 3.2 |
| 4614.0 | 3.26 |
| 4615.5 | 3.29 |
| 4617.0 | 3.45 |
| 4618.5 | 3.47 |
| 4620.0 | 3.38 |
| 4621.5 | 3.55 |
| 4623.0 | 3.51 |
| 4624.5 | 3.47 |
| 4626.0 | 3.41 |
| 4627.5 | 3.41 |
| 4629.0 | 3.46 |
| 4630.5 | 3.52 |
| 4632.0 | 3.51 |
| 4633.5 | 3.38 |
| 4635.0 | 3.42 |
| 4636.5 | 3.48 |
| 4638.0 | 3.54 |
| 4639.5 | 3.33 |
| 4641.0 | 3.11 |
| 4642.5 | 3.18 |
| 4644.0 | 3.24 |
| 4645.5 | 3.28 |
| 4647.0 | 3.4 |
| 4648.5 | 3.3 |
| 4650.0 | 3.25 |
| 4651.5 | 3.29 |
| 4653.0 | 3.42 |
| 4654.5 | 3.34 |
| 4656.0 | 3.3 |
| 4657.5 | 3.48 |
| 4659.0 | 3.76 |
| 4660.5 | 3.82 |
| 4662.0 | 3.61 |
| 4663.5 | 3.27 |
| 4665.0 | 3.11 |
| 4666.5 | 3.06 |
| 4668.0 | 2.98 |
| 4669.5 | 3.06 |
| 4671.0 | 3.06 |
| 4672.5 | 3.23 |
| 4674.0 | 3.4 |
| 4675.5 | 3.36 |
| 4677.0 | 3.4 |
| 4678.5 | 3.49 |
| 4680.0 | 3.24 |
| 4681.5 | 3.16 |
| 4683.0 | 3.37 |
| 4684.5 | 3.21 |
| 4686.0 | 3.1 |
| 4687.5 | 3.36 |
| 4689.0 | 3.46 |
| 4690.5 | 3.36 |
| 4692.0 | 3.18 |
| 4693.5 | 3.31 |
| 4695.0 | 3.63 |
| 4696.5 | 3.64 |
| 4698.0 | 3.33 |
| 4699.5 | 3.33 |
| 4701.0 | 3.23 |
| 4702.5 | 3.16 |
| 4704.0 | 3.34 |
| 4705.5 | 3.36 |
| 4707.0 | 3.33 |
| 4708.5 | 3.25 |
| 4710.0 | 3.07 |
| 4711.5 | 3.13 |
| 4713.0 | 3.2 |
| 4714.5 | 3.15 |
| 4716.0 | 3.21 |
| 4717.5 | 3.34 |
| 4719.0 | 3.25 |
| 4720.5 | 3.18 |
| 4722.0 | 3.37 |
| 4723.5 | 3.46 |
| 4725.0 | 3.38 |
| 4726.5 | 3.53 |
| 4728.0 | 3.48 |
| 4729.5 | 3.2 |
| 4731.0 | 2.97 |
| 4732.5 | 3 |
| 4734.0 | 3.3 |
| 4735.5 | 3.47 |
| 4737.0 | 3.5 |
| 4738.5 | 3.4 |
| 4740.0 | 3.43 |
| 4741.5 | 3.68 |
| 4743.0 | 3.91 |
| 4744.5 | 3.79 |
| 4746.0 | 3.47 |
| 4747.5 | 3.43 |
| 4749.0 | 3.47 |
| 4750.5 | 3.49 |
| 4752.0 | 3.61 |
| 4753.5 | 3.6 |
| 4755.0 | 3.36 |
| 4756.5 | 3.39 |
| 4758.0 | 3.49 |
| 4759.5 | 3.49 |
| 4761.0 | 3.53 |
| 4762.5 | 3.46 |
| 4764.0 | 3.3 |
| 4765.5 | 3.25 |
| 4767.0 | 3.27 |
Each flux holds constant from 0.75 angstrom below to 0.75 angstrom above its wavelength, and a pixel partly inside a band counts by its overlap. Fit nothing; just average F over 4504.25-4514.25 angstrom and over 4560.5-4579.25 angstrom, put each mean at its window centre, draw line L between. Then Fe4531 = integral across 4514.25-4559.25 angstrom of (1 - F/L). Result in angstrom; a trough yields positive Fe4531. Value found 5.4 angstrom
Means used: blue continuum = 3.53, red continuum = 3.58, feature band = 3.13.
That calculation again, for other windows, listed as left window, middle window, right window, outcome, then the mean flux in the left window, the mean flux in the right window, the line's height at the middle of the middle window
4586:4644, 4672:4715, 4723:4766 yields 1.6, 3.41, 3.44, 3.43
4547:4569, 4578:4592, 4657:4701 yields -0.5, 3.23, 3.33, 3.25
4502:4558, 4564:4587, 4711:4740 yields -2.3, 3.22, 3.3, 3.24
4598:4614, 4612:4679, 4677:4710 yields 0.3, 3.42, 3.32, 3.38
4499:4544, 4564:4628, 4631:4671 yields -3.1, 3.27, 3.34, 3.31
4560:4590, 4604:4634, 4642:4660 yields 0.4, 3.52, 3.36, 3.43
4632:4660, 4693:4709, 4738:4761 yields 0.5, 3.37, 3.54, 3.46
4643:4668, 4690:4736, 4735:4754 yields 2.5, 3.36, 3.56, 3.49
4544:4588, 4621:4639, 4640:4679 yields -0.7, 3.37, 3.31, 3.33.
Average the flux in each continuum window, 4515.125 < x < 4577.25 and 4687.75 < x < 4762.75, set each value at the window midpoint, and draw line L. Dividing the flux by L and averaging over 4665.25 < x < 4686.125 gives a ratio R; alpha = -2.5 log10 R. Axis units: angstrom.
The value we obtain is 0.04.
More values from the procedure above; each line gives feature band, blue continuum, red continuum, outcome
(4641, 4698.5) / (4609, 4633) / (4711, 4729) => 0.01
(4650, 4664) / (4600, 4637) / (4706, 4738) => -0.03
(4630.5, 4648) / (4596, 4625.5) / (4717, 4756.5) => 0.03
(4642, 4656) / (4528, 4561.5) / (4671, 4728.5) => -0.02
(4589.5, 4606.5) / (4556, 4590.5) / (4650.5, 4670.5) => 0.01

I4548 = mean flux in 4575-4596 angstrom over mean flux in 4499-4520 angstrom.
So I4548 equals 1.0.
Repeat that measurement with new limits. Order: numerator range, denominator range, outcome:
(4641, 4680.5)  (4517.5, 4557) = 1.08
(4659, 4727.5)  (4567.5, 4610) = 0.94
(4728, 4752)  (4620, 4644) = 1.01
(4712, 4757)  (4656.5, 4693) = 1.03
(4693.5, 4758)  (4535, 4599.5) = 1.01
